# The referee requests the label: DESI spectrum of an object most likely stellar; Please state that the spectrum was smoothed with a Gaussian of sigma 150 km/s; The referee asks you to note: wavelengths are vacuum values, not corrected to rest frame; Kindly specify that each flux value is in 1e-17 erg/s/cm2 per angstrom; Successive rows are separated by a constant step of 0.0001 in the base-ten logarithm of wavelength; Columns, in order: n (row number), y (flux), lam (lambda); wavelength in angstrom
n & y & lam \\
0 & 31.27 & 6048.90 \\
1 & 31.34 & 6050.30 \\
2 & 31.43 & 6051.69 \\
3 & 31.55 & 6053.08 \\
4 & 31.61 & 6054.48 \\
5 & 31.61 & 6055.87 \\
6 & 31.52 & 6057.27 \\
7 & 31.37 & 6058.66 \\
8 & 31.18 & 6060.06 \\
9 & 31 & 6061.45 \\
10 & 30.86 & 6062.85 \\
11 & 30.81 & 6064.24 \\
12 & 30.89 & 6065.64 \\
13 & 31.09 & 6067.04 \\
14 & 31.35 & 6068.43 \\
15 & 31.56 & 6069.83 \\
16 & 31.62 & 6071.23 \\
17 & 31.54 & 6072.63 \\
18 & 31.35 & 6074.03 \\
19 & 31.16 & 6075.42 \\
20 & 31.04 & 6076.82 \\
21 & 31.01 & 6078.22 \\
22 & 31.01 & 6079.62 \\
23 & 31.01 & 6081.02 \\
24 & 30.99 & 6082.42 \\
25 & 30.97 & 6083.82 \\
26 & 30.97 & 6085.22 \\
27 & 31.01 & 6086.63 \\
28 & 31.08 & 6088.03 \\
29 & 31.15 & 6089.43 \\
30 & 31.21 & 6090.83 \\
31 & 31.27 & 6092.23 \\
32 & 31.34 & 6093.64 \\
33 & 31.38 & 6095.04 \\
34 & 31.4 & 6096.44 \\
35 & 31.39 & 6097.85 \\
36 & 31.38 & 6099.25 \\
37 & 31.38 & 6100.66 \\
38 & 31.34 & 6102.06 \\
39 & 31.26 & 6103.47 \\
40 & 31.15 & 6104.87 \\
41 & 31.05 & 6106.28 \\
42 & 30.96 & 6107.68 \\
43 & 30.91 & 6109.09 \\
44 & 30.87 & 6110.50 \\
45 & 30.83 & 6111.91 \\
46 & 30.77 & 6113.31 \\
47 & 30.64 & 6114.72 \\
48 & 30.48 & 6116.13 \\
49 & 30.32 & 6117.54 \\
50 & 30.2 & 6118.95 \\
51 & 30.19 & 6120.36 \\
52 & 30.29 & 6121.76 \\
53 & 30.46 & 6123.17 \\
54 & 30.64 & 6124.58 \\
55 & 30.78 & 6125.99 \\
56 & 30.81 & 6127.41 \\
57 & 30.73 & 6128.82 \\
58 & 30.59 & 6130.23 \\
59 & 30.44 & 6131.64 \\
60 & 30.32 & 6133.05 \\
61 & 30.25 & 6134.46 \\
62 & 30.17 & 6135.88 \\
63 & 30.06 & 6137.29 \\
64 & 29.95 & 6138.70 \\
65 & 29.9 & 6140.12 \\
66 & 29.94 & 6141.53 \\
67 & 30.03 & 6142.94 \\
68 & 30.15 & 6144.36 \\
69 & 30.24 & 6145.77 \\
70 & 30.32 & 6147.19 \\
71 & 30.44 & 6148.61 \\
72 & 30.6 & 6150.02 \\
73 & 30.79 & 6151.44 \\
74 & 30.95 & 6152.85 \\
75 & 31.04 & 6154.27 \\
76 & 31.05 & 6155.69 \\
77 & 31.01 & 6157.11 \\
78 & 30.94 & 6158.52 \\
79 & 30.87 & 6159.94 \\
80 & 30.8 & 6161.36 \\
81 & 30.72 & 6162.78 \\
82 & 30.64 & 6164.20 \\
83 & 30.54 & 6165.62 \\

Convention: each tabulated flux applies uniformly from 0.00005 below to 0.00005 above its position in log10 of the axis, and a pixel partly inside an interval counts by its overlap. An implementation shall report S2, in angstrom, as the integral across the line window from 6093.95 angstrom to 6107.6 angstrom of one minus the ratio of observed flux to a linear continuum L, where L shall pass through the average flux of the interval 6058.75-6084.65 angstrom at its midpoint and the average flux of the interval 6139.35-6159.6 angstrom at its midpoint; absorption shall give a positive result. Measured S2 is -0.2 angstrom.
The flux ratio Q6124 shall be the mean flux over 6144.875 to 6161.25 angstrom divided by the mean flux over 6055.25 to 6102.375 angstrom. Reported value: 0.99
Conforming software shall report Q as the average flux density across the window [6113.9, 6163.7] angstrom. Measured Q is 30.5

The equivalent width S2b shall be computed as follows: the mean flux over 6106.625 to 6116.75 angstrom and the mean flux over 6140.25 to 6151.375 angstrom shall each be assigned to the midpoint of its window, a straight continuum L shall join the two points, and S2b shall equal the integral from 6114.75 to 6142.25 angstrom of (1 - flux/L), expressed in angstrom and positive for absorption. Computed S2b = 0.16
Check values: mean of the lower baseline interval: 30.8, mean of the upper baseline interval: 30.3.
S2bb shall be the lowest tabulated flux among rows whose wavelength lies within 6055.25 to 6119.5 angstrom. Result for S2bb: 30.2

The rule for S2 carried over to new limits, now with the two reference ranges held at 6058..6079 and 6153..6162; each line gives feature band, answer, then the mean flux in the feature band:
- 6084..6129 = 0.2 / 30.9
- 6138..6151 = 0.3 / 30.2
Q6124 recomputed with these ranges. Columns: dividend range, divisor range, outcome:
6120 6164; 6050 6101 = 0.98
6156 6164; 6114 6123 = 1.02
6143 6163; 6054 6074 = 0.98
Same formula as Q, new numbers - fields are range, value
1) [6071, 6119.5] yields 31.1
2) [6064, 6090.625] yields 31.1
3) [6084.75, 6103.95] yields 31.2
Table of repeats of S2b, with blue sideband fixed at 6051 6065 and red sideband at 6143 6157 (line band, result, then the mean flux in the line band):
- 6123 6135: 0.07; 30.6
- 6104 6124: 0.14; 30.7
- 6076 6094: 0.01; 31.1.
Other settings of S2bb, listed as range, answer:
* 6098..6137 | 30.17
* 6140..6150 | 29.9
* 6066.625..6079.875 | 31.01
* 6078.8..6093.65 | 30.97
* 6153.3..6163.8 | 30.72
